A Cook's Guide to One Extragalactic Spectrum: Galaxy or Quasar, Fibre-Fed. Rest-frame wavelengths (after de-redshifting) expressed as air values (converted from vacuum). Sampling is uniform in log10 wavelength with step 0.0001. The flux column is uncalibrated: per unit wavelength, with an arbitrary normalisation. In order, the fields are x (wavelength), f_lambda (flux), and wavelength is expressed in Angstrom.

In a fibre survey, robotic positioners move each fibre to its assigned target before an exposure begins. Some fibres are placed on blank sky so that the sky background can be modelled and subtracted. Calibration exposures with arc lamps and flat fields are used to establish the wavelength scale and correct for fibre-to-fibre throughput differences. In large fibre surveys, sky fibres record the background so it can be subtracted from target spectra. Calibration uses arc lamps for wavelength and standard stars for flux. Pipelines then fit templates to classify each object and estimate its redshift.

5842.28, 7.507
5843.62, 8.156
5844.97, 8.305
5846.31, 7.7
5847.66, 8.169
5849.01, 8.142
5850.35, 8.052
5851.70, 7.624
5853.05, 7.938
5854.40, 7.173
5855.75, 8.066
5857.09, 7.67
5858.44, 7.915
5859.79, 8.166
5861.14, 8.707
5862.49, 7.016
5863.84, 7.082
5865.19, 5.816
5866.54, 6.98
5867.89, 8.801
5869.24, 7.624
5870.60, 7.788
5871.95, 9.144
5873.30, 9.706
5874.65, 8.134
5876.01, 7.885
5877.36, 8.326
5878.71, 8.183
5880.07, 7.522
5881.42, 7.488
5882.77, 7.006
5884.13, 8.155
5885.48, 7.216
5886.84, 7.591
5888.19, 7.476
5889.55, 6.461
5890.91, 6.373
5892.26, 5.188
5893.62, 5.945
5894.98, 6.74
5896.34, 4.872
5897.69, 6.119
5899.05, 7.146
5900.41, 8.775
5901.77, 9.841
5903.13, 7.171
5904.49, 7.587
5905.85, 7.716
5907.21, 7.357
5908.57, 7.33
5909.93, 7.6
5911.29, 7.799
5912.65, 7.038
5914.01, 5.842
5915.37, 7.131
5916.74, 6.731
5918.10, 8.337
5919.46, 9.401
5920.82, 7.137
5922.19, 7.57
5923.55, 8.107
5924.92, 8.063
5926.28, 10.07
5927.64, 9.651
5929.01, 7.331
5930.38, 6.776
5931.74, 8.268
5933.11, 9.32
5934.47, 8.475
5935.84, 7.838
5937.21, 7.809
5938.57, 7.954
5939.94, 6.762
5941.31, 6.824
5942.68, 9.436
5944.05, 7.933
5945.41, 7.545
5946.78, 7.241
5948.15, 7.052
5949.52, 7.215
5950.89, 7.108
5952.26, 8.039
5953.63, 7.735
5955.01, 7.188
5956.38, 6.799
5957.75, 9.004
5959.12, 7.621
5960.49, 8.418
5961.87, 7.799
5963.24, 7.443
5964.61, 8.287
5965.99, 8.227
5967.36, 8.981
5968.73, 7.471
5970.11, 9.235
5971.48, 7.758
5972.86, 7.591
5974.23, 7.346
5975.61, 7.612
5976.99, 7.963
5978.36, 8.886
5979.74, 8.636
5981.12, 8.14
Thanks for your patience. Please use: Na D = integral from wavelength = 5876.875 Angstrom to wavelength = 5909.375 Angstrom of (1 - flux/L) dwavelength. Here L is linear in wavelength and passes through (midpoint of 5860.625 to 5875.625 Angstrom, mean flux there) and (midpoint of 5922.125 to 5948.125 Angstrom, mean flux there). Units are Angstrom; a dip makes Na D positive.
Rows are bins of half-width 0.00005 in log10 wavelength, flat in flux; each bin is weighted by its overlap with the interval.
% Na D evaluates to 2.9 Angstrom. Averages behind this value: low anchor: 7.88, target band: 7.23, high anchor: 8.04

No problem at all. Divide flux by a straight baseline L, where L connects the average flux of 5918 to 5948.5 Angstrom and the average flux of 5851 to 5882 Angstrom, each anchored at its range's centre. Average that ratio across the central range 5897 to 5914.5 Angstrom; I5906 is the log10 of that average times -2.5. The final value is 0.065 mag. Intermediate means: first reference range 7.86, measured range 7.5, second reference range 8.05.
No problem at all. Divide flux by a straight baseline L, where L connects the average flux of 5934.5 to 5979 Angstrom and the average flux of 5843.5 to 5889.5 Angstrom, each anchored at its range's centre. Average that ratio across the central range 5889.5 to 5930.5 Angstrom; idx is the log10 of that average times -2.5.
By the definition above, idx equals 0.06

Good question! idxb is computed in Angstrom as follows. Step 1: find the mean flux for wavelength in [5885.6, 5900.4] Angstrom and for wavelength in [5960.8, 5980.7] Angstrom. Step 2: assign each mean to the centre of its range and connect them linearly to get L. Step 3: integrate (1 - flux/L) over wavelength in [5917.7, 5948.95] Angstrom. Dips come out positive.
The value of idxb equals -3.0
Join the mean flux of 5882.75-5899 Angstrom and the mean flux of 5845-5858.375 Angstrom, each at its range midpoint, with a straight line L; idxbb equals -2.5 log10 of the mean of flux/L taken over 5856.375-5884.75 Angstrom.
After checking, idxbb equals -0.09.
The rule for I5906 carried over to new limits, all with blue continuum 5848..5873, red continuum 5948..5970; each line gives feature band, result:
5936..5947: 0.01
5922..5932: -0.06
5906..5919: 0.07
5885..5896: 0.19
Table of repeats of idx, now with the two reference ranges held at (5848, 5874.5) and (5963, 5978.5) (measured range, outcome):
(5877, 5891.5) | 0.069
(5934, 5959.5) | 0.050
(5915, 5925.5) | 0.021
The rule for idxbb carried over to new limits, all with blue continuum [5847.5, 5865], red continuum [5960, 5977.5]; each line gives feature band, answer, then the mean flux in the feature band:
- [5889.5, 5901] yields 0.22 mag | 6.38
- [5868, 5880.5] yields -0.07 mag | 8.29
